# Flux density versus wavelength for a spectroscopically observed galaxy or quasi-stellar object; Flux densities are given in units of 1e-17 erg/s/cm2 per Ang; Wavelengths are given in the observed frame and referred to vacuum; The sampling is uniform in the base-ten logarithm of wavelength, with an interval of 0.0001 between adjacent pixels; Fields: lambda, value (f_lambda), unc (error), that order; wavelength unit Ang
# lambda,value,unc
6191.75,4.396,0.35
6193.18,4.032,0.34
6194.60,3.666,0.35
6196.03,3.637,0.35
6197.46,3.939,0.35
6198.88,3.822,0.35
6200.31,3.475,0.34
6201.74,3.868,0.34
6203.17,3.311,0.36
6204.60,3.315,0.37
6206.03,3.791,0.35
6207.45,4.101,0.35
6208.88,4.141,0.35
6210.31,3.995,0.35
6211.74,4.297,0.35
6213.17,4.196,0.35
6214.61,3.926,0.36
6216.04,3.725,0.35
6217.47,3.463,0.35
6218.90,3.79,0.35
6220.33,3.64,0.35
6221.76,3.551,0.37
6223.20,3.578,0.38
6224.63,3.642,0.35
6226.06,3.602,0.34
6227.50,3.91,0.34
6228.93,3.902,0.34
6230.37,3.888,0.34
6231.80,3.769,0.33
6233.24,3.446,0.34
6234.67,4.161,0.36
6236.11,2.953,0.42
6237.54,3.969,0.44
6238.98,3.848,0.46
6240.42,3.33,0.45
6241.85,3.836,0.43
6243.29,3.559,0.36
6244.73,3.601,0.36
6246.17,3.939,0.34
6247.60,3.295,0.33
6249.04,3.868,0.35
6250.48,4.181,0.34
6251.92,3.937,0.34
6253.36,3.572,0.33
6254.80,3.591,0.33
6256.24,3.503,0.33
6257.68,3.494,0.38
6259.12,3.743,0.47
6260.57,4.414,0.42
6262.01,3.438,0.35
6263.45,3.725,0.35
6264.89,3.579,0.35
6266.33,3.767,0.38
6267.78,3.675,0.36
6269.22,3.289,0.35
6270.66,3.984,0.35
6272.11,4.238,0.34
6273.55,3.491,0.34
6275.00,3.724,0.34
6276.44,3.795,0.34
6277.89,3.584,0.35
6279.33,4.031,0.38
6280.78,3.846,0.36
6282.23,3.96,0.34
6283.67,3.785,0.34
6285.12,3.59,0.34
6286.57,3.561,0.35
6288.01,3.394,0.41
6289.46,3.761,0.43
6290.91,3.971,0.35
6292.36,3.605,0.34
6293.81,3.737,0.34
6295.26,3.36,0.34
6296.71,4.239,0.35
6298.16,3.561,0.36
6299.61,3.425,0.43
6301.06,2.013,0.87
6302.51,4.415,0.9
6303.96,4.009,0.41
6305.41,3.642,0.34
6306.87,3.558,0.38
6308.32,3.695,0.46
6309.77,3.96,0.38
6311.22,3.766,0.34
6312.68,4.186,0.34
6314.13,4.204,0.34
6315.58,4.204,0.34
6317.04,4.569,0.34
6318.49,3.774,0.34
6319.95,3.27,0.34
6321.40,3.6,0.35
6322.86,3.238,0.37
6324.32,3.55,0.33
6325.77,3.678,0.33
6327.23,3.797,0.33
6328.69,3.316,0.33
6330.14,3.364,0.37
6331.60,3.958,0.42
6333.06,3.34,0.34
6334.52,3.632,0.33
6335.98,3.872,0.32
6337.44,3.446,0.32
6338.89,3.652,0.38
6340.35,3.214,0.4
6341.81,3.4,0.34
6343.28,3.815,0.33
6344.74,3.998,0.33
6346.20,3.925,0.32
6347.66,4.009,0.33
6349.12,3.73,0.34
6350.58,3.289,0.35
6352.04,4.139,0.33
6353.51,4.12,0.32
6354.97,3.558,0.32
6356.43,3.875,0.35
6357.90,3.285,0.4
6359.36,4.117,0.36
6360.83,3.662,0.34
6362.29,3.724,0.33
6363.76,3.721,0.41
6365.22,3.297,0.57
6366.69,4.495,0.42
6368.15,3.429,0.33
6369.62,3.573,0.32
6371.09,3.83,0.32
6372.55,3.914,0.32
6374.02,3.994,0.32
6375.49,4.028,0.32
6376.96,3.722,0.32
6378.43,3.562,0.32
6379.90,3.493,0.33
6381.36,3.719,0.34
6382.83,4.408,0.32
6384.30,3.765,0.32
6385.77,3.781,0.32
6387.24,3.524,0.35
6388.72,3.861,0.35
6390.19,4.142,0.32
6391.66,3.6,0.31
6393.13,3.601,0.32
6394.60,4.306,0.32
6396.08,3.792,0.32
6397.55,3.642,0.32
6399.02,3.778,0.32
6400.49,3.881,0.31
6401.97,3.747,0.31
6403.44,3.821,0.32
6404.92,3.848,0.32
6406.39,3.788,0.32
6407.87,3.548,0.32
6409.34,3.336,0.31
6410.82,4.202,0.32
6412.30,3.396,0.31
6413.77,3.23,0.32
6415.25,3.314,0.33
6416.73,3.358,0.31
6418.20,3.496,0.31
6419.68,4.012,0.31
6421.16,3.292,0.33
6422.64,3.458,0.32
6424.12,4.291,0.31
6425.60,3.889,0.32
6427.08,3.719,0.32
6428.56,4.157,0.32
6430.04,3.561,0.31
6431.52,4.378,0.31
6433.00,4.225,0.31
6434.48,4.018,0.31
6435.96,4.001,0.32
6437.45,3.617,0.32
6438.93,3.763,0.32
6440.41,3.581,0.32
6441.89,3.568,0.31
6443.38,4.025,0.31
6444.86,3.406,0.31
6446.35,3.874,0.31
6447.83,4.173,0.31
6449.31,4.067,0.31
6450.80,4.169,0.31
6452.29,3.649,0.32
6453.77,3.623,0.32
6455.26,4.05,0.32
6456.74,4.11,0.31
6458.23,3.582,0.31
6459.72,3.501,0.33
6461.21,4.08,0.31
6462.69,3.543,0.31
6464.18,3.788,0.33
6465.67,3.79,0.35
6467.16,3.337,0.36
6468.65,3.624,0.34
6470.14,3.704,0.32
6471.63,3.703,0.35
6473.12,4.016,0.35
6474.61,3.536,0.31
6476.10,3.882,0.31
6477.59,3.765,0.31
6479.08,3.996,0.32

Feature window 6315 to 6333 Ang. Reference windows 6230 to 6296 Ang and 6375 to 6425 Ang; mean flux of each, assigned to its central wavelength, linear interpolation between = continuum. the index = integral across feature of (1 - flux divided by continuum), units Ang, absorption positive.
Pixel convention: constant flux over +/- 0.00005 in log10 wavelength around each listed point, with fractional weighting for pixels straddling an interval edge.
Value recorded 0.21 Ang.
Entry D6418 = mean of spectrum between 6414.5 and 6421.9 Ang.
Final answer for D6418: 3.49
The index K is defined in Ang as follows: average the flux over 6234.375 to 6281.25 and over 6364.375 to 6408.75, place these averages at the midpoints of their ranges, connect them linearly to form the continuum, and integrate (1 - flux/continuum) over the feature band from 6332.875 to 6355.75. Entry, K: 0.4 Ang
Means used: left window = 3.72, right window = 3.8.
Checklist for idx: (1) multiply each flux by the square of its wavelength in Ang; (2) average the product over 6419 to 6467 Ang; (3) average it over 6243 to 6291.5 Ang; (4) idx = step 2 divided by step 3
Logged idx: 1.09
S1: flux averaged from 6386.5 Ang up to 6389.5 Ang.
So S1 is 3.69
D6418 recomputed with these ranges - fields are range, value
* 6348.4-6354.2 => 3.82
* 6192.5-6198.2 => 3.82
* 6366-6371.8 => 3.83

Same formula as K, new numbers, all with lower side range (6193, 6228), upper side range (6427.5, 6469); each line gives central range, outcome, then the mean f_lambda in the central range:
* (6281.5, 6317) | 0.42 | 3.75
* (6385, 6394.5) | 0.07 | 3.79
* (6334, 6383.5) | 0.72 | 3.75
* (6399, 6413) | 0.32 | 3.73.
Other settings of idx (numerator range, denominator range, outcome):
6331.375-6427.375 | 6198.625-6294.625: 1.04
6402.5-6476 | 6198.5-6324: 1.06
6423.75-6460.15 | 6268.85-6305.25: 1.10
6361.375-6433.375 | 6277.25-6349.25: 1.04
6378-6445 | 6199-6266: 1.07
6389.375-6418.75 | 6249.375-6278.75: 1.03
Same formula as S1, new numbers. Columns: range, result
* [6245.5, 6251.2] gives 3.82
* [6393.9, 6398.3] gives 3.91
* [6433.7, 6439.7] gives 3.85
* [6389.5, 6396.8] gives 3.89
